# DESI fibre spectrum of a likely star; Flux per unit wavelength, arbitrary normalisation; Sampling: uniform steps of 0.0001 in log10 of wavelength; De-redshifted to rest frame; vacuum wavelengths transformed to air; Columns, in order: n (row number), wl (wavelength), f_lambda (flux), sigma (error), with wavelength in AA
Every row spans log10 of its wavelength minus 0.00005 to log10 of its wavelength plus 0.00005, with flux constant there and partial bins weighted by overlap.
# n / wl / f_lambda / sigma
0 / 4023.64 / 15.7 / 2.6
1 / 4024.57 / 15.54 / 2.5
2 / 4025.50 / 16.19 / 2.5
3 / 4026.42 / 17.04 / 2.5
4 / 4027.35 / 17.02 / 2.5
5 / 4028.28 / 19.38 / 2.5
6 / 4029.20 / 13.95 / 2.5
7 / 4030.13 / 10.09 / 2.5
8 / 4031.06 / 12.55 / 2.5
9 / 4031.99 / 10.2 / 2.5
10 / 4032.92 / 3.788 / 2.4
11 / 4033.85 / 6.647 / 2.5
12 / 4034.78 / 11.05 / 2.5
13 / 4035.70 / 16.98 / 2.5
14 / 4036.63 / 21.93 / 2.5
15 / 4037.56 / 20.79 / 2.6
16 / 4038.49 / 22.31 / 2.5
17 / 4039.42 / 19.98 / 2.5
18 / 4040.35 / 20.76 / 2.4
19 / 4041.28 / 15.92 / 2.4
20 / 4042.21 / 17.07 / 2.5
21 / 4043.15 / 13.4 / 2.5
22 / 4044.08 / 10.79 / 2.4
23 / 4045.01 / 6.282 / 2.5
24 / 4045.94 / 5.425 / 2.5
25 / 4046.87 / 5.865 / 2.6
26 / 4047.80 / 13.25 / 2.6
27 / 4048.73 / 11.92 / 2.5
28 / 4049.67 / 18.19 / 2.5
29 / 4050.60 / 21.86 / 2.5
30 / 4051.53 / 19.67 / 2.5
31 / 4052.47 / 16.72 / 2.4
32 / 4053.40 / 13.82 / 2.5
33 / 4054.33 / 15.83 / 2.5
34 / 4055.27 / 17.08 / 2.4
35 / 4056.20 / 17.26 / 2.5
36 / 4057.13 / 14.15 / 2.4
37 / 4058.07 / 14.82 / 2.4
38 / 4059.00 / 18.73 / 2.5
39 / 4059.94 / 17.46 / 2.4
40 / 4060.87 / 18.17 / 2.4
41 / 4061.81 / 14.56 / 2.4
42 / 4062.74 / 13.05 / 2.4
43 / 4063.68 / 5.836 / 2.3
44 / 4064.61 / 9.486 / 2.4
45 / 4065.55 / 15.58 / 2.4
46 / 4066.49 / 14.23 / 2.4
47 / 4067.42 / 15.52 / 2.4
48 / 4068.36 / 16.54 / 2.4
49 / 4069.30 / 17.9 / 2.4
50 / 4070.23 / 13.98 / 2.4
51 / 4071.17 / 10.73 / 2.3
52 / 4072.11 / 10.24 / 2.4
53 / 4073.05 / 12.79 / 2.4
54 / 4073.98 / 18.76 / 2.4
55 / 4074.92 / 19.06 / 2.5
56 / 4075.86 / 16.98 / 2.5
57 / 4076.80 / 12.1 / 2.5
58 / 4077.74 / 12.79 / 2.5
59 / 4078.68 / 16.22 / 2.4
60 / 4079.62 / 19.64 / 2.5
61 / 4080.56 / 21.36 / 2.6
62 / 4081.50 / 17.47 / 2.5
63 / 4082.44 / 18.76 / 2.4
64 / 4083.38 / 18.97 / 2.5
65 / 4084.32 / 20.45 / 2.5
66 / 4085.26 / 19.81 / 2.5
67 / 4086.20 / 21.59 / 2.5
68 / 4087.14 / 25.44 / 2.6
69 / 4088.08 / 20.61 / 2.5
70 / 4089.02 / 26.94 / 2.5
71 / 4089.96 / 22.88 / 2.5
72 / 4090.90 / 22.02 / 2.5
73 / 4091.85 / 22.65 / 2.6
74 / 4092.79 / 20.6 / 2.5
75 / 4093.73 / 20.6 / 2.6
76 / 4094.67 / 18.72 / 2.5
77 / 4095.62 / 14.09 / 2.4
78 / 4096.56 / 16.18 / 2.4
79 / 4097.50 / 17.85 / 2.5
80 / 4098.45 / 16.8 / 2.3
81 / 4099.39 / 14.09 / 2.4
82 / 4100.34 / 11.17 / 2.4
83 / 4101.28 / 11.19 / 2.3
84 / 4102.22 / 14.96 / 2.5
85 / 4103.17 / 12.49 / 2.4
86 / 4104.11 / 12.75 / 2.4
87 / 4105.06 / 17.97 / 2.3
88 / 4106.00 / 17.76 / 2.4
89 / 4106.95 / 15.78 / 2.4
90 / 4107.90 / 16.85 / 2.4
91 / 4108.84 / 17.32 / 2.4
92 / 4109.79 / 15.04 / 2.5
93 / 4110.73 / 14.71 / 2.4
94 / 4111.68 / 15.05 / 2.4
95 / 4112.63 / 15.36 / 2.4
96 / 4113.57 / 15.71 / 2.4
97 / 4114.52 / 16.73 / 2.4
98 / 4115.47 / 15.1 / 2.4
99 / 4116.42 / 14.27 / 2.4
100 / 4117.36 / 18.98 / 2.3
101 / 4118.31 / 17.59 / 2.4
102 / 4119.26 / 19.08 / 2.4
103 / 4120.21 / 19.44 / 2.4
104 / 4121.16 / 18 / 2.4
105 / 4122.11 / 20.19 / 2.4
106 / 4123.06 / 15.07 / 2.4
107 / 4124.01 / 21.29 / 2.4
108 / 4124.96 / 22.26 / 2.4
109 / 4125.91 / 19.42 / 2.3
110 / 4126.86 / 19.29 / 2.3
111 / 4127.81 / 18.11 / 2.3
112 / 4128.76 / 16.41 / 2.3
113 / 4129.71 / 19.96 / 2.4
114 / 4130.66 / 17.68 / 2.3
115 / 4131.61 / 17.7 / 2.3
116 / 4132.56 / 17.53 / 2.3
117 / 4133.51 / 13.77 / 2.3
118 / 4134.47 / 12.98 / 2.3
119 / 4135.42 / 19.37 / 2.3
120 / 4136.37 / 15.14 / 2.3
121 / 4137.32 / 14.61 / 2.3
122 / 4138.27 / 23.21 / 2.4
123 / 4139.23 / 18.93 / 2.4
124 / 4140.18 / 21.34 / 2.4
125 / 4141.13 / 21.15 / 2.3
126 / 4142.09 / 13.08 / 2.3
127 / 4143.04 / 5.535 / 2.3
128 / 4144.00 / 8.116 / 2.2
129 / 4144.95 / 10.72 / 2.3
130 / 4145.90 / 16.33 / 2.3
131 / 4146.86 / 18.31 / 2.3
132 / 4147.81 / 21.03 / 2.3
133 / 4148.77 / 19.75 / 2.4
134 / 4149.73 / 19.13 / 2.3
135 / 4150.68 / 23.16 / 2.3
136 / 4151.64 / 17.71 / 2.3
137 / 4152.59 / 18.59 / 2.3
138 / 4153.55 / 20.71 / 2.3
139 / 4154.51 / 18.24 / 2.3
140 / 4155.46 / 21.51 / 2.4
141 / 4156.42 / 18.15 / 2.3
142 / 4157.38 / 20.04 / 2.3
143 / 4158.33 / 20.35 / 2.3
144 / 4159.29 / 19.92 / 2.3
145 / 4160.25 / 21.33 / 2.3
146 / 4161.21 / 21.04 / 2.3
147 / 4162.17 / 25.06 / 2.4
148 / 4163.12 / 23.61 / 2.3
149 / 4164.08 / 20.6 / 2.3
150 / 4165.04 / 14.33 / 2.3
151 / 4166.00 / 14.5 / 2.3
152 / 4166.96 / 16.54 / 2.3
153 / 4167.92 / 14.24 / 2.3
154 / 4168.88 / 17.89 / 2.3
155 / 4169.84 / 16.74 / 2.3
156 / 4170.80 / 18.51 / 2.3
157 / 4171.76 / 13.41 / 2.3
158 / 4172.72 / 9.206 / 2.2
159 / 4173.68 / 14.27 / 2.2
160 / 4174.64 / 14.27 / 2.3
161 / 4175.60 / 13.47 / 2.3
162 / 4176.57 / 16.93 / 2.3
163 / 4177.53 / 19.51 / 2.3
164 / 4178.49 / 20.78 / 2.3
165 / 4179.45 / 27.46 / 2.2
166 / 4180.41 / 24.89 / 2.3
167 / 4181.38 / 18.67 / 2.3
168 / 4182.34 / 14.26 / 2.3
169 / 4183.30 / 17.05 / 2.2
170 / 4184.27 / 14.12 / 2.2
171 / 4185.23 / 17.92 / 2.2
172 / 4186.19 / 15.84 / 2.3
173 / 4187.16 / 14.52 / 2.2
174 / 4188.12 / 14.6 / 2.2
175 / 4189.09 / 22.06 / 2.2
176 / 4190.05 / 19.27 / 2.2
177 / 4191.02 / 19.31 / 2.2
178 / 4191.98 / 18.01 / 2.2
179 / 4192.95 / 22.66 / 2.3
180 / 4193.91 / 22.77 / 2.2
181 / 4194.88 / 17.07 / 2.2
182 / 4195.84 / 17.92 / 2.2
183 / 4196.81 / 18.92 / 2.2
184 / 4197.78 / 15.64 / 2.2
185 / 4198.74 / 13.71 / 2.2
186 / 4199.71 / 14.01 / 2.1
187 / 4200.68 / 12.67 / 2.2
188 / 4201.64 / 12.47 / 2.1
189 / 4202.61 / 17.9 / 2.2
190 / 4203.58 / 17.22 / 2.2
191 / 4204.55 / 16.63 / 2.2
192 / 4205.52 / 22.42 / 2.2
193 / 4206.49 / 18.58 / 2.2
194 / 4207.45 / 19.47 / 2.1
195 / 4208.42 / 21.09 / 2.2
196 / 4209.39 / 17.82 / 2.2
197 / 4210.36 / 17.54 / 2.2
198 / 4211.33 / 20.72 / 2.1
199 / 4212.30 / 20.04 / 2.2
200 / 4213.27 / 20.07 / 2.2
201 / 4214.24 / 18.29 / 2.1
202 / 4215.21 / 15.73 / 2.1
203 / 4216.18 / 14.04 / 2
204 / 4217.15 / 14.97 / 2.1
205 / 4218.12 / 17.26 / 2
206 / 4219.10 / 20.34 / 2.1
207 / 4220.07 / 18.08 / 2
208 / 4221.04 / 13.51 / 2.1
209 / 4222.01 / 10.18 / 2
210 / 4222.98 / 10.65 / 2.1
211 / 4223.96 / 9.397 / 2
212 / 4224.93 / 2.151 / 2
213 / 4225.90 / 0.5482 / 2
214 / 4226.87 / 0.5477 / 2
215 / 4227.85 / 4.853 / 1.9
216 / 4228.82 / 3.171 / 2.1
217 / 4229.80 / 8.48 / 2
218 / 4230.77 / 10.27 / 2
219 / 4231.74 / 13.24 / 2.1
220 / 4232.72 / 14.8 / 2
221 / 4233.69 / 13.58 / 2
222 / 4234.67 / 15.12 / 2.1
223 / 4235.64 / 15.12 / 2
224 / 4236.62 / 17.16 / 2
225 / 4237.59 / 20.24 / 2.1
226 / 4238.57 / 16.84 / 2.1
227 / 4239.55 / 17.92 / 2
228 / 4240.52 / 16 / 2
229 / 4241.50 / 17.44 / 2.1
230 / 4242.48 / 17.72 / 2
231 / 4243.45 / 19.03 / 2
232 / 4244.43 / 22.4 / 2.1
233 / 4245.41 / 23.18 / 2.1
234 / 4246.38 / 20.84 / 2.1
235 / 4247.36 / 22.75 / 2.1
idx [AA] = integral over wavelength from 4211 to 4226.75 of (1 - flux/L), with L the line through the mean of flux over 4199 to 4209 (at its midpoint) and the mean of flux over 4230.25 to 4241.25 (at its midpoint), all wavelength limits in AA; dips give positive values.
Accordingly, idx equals 2.6 AA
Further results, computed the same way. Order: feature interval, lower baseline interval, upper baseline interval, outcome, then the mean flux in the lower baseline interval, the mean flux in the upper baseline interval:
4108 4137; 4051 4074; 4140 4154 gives -1.73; 14.9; 16.9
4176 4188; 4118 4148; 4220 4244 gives -2.93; 17.2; 12.2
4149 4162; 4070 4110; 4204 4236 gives -3.75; 17.3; 13.9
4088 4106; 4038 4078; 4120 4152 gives -1.58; 14.8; 17.5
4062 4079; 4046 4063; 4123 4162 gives 2.11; 15.5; 18.1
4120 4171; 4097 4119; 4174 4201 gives -4.67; 15.5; 17.8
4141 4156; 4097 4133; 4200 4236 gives -1.07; 16.8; 14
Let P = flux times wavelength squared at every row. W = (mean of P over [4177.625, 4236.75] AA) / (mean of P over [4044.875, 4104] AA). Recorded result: 1.0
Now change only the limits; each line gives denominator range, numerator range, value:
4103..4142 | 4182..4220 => 1.05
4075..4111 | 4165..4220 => 1.03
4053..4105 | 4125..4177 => 1.09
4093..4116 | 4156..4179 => 1.17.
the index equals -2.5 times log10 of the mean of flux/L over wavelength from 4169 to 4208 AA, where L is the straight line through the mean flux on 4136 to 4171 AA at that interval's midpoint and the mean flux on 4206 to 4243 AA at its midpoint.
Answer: -0.08 mag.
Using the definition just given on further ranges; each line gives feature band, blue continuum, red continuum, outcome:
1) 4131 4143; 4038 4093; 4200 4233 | -0.114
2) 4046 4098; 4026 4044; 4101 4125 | -0.062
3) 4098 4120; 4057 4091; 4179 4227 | 0.082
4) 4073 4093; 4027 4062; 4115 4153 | -0.218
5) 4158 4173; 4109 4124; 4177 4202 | -0.028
